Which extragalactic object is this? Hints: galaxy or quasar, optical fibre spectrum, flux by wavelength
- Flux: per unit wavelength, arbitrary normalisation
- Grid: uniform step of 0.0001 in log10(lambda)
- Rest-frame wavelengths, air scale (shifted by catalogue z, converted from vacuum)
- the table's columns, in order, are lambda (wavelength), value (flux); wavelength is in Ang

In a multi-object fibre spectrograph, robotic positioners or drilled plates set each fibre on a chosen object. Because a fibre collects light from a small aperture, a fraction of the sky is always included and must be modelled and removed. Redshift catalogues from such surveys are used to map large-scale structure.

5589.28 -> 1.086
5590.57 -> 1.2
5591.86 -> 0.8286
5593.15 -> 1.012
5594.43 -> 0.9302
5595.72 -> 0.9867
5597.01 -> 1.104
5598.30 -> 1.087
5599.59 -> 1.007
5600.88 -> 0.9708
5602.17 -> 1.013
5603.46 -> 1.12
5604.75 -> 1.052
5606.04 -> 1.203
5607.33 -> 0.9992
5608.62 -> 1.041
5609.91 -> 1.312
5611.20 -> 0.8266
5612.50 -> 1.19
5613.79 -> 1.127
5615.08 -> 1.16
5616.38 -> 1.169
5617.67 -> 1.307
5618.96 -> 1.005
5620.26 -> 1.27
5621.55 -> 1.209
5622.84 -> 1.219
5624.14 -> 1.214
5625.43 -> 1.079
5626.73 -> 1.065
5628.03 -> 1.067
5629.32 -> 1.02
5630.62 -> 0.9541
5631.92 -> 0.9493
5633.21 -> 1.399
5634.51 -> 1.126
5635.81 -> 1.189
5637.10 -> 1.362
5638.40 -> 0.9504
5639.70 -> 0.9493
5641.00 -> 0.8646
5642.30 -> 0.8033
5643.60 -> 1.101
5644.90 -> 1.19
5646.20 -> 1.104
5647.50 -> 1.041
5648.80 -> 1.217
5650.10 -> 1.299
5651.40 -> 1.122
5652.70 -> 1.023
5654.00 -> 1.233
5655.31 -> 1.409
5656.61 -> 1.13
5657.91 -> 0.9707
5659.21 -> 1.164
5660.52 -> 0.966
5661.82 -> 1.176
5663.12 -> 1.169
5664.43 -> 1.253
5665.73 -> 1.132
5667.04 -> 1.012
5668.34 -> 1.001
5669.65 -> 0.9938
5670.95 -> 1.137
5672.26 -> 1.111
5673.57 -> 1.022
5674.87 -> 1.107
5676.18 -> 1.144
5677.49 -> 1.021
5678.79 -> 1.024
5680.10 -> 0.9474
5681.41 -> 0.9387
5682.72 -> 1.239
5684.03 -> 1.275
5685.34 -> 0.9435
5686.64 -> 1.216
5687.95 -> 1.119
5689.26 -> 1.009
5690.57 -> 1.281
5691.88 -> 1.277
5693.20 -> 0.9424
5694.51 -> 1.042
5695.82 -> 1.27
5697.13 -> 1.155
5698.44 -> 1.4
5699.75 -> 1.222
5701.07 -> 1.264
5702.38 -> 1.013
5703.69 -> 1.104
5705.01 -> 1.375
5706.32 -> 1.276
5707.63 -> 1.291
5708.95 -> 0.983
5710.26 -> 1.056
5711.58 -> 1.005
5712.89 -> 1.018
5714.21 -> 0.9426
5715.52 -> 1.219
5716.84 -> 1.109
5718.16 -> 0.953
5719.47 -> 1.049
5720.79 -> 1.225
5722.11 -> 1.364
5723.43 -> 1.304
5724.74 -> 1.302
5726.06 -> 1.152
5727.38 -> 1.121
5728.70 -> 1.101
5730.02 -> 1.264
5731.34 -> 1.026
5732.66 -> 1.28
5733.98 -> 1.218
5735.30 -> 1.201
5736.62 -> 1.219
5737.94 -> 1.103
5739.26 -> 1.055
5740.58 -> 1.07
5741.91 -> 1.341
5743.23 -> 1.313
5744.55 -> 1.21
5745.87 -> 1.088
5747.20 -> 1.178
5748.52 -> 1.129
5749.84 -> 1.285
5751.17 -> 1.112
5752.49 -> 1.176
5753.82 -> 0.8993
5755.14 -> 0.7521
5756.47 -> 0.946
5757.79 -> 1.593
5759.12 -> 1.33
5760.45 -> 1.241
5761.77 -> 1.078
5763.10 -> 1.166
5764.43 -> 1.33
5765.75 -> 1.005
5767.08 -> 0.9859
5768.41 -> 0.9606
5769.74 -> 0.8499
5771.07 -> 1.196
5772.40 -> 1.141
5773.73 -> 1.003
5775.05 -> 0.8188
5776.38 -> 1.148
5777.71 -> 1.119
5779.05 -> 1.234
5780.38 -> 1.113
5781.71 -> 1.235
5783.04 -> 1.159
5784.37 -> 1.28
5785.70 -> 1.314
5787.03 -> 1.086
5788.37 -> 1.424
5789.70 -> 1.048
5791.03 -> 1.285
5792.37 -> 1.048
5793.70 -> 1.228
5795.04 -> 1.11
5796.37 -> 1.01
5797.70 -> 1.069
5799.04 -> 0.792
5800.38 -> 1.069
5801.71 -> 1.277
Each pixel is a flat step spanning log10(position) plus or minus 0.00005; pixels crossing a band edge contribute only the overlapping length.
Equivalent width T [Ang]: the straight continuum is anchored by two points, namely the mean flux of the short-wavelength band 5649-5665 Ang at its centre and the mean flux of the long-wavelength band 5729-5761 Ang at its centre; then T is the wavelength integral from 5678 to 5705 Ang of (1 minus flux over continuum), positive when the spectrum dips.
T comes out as 0.55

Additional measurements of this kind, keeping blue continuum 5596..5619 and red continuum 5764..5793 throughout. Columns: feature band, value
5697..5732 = -1.42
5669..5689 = 0.48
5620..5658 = -0.62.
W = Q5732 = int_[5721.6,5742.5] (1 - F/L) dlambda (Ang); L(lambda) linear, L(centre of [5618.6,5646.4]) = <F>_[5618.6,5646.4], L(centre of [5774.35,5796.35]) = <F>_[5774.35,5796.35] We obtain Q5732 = -1.0 Ang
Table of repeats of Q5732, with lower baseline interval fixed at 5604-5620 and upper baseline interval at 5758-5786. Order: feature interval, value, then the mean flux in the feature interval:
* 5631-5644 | 0.6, 1.07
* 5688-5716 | -0.5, 1.15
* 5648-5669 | -0.3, 1.14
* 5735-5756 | 0.0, 1.13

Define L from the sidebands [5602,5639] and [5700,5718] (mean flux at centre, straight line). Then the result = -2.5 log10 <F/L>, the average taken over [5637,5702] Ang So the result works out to 0.01 mag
